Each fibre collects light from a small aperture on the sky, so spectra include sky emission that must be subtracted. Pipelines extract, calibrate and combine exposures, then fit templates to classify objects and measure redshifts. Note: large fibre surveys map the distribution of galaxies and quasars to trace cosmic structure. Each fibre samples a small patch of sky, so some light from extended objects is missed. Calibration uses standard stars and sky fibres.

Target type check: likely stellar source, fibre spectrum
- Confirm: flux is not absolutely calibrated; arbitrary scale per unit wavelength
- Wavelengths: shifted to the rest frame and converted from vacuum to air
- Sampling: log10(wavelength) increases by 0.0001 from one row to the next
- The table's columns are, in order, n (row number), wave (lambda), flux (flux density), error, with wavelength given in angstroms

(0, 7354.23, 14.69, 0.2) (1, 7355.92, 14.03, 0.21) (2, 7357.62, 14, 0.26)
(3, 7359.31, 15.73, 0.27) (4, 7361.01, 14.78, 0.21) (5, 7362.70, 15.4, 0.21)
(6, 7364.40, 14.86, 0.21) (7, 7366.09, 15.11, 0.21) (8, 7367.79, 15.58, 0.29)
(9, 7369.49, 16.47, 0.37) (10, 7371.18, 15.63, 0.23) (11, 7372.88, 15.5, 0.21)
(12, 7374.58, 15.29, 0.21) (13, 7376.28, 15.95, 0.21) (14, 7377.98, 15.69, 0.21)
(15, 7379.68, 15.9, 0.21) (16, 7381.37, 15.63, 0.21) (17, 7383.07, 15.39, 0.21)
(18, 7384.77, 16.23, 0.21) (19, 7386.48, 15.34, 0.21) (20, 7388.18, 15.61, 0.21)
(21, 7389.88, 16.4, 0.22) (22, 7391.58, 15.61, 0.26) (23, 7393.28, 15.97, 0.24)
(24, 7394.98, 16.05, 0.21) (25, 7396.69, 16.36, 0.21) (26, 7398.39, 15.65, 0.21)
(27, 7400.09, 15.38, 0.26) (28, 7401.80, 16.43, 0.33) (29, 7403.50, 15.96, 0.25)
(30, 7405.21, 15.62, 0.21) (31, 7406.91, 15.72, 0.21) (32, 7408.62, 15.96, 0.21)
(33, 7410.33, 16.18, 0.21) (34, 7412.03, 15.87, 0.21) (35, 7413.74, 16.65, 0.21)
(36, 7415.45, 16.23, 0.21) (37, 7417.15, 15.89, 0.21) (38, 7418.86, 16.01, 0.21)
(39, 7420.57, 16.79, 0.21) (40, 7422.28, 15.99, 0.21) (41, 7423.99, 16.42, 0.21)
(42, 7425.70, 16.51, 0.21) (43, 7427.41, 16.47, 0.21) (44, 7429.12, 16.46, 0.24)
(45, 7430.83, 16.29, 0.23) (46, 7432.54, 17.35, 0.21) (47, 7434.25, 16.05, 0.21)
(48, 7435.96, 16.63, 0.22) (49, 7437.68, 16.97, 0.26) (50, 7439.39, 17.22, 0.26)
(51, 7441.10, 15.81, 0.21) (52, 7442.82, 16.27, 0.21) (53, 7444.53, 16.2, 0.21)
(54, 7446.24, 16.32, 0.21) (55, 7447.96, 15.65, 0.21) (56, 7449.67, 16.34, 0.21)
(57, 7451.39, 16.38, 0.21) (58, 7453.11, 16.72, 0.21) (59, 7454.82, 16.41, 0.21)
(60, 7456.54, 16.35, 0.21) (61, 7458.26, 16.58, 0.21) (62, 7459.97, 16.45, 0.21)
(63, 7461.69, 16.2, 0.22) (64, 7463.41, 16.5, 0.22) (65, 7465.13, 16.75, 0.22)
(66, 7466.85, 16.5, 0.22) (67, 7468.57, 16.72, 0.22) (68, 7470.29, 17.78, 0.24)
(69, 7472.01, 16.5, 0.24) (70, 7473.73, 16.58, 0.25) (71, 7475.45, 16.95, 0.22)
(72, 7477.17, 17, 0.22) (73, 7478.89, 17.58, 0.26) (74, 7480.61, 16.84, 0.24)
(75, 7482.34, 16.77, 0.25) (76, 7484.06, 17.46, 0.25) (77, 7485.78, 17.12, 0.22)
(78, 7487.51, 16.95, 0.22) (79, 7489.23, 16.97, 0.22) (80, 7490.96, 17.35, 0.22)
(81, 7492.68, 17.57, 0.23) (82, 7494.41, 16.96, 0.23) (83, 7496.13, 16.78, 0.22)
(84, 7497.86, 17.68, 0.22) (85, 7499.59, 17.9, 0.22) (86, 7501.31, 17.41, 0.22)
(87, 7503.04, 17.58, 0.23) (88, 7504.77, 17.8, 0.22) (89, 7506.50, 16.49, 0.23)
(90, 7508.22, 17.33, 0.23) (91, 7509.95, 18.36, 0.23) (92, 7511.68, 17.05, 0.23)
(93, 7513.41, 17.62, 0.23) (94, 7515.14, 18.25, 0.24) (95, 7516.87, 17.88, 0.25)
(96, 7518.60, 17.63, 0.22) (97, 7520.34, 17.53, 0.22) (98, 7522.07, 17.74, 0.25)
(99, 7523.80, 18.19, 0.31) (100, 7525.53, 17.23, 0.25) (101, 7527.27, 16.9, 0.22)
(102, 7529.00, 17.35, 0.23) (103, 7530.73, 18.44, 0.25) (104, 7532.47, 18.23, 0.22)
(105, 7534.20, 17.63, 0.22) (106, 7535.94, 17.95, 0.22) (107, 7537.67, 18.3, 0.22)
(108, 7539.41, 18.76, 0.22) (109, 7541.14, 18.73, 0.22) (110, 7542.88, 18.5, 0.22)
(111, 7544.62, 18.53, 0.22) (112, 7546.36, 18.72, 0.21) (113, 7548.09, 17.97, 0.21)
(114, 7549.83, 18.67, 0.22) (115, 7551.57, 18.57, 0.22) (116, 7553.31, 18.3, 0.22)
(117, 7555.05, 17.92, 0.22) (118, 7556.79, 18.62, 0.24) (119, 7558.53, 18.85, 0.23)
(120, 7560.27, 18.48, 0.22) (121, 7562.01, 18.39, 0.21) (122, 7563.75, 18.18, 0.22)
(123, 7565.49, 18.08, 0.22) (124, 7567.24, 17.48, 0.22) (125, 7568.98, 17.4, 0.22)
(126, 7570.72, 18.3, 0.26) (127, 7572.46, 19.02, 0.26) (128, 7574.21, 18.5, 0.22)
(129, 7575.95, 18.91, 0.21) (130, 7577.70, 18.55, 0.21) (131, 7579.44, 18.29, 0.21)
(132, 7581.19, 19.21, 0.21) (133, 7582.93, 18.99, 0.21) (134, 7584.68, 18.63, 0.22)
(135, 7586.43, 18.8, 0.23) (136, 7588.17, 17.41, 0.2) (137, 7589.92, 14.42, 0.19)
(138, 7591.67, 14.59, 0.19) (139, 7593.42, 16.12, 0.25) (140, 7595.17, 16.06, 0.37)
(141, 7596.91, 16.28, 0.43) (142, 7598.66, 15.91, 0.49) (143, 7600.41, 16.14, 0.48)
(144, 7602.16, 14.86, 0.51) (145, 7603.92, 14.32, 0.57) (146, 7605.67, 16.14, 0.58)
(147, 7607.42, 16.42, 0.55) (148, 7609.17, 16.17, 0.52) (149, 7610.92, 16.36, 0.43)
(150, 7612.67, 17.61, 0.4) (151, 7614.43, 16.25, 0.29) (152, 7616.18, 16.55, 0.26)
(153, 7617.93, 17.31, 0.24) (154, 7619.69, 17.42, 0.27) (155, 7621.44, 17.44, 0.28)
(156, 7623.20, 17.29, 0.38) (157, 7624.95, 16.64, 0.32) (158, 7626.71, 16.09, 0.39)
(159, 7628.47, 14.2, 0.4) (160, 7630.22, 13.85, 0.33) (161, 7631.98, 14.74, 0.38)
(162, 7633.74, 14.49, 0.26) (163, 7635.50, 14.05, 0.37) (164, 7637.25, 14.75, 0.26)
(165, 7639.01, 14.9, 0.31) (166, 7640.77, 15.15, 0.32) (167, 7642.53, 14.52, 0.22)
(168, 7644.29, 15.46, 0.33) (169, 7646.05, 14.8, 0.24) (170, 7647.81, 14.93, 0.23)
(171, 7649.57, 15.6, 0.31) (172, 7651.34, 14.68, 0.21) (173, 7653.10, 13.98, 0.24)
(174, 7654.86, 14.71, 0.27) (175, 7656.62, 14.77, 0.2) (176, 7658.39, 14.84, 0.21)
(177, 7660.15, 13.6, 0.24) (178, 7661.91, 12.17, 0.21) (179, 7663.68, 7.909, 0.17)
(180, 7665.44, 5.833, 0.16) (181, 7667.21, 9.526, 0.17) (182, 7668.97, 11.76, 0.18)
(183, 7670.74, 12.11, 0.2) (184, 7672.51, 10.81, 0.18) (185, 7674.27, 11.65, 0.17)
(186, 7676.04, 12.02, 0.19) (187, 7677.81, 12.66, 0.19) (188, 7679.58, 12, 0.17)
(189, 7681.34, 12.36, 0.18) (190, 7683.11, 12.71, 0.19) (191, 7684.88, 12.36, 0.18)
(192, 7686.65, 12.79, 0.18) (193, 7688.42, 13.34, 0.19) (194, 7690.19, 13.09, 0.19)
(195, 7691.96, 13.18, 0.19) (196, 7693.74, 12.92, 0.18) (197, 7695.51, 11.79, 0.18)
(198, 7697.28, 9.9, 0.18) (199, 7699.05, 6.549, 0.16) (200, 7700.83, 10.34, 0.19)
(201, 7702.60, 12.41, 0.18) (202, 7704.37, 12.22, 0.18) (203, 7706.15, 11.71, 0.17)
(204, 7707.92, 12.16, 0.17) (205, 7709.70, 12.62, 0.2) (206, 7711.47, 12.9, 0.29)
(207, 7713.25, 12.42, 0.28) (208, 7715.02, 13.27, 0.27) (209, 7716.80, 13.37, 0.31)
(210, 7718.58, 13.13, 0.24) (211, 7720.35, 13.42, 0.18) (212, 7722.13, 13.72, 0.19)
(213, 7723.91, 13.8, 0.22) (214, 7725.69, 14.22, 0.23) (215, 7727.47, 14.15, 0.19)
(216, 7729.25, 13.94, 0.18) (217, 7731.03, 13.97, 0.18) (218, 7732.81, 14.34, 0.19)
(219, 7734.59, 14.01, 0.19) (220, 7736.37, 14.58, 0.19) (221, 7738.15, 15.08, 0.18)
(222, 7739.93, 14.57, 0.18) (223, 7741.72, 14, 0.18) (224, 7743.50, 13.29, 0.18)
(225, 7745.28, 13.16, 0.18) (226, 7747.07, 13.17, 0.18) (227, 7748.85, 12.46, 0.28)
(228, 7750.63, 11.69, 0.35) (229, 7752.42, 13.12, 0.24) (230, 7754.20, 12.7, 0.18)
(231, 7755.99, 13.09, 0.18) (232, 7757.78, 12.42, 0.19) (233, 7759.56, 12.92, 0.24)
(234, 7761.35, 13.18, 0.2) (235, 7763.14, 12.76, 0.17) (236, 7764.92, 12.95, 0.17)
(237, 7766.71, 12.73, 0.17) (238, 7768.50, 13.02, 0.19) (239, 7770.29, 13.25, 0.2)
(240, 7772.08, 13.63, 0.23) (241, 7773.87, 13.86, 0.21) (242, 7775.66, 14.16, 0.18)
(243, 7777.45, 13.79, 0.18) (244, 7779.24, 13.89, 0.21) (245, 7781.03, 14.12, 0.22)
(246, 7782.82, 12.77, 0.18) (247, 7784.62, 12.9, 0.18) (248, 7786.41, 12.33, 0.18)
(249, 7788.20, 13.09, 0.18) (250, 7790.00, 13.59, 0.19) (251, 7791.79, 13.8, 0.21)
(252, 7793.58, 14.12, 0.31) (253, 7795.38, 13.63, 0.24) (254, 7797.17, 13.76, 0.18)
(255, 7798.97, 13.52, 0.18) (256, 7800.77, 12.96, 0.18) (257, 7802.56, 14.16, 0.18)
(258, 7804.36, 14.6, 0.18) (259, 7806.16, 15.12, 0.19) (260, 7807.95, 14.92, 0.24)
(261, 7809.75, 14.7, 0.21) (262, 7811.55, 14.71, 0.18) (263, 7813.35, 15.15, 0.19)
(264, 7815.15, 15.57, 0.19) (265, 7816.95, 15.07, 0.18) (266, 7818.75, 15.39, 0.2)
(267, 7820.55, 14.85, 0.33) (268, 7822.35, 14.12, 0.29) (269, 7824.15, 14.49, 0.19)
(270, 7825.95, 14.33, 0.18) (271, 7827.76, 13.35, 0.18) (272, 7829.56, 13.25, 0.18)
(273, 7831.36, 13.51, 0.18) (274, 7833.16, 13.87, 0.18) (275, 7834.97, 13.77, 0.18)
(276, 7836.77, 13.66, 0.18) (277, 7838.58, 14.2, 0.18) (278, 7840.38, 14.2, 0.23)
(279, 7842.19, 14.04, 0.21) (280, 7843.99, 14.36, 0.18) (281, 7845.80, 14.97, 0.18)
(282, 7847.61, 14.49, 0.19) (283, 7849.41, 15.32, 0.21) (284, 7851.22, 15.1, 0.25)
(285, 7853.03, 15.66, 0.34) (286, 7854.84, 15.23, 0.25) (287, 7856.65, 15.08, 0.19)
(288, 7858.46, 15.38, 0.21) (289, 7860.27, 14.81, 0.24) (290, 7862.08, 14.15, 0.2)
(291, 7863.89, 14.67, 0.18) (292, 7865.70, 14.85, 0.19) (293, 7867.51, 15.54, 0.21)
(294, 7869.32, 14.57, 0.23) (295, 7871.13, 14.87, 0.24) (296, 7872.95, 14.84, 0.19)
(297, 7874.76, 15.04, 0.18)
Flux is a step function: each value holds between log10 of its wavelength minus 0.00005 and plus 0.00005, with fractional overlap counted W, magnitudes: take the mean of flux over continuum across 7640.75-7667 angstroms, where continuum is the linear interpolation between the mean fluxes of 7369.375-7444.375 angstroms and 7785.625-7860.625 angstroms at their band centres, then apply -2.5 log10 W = 0.129 mag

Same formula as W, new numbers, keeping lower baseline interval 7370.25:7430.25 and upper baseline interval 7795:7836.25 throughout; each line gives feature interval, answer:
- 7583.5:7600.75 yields -0.09 mag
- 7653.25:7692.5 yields 0.22 mag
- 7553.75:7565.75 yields -0.20 mag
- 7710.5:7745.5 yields 0.07 mag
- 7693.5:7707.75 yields 0.32 mag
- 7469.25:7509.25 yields -0.11 mag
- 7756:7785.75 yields 0.10 mag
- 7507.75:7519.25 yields -0.15 mag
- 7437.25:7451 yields -0.04 mag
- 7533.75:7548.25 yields -0.19 mag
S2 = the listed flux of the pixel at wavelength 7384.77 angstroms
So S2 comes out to 16.23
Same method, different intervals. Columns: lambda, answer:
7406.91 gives 15.72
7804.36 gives 14.6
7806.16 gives 15.12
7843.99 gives 14.36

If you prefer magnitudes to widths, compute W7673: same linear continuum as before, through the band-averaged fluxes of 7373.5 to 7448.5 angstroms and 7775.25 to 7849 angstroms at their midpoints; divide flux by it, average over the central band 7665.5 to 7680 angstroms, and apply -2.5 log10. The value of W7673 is 0.30 mag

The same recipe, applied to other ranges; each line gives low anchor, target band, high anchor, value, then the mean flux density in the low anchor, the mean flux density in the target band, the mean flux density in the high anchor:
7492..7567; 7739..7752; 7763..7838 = 0.119 mag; 17.9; 13.2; 13.9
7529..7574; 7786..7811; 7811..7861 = 0.085 mag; 18.3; 13.9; 14.6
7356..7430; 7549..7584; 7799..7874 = -0.201 mag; 15.8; 18.4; 14.6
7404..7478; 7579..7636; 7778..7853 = -0.062 mag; 16.4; 16.3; 14.2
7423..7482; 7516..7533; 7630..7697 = -0.153 mag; 16.6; 17.7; 13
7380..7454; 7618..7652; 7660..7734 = -0.177 mag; 16.2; 15.4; 12.2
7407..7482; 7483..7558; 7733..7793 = -0.134 mag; 16.5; 17.8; 13.4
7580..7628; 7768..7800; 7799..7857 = 0.106 mag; 16.6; 13.5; 14.5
